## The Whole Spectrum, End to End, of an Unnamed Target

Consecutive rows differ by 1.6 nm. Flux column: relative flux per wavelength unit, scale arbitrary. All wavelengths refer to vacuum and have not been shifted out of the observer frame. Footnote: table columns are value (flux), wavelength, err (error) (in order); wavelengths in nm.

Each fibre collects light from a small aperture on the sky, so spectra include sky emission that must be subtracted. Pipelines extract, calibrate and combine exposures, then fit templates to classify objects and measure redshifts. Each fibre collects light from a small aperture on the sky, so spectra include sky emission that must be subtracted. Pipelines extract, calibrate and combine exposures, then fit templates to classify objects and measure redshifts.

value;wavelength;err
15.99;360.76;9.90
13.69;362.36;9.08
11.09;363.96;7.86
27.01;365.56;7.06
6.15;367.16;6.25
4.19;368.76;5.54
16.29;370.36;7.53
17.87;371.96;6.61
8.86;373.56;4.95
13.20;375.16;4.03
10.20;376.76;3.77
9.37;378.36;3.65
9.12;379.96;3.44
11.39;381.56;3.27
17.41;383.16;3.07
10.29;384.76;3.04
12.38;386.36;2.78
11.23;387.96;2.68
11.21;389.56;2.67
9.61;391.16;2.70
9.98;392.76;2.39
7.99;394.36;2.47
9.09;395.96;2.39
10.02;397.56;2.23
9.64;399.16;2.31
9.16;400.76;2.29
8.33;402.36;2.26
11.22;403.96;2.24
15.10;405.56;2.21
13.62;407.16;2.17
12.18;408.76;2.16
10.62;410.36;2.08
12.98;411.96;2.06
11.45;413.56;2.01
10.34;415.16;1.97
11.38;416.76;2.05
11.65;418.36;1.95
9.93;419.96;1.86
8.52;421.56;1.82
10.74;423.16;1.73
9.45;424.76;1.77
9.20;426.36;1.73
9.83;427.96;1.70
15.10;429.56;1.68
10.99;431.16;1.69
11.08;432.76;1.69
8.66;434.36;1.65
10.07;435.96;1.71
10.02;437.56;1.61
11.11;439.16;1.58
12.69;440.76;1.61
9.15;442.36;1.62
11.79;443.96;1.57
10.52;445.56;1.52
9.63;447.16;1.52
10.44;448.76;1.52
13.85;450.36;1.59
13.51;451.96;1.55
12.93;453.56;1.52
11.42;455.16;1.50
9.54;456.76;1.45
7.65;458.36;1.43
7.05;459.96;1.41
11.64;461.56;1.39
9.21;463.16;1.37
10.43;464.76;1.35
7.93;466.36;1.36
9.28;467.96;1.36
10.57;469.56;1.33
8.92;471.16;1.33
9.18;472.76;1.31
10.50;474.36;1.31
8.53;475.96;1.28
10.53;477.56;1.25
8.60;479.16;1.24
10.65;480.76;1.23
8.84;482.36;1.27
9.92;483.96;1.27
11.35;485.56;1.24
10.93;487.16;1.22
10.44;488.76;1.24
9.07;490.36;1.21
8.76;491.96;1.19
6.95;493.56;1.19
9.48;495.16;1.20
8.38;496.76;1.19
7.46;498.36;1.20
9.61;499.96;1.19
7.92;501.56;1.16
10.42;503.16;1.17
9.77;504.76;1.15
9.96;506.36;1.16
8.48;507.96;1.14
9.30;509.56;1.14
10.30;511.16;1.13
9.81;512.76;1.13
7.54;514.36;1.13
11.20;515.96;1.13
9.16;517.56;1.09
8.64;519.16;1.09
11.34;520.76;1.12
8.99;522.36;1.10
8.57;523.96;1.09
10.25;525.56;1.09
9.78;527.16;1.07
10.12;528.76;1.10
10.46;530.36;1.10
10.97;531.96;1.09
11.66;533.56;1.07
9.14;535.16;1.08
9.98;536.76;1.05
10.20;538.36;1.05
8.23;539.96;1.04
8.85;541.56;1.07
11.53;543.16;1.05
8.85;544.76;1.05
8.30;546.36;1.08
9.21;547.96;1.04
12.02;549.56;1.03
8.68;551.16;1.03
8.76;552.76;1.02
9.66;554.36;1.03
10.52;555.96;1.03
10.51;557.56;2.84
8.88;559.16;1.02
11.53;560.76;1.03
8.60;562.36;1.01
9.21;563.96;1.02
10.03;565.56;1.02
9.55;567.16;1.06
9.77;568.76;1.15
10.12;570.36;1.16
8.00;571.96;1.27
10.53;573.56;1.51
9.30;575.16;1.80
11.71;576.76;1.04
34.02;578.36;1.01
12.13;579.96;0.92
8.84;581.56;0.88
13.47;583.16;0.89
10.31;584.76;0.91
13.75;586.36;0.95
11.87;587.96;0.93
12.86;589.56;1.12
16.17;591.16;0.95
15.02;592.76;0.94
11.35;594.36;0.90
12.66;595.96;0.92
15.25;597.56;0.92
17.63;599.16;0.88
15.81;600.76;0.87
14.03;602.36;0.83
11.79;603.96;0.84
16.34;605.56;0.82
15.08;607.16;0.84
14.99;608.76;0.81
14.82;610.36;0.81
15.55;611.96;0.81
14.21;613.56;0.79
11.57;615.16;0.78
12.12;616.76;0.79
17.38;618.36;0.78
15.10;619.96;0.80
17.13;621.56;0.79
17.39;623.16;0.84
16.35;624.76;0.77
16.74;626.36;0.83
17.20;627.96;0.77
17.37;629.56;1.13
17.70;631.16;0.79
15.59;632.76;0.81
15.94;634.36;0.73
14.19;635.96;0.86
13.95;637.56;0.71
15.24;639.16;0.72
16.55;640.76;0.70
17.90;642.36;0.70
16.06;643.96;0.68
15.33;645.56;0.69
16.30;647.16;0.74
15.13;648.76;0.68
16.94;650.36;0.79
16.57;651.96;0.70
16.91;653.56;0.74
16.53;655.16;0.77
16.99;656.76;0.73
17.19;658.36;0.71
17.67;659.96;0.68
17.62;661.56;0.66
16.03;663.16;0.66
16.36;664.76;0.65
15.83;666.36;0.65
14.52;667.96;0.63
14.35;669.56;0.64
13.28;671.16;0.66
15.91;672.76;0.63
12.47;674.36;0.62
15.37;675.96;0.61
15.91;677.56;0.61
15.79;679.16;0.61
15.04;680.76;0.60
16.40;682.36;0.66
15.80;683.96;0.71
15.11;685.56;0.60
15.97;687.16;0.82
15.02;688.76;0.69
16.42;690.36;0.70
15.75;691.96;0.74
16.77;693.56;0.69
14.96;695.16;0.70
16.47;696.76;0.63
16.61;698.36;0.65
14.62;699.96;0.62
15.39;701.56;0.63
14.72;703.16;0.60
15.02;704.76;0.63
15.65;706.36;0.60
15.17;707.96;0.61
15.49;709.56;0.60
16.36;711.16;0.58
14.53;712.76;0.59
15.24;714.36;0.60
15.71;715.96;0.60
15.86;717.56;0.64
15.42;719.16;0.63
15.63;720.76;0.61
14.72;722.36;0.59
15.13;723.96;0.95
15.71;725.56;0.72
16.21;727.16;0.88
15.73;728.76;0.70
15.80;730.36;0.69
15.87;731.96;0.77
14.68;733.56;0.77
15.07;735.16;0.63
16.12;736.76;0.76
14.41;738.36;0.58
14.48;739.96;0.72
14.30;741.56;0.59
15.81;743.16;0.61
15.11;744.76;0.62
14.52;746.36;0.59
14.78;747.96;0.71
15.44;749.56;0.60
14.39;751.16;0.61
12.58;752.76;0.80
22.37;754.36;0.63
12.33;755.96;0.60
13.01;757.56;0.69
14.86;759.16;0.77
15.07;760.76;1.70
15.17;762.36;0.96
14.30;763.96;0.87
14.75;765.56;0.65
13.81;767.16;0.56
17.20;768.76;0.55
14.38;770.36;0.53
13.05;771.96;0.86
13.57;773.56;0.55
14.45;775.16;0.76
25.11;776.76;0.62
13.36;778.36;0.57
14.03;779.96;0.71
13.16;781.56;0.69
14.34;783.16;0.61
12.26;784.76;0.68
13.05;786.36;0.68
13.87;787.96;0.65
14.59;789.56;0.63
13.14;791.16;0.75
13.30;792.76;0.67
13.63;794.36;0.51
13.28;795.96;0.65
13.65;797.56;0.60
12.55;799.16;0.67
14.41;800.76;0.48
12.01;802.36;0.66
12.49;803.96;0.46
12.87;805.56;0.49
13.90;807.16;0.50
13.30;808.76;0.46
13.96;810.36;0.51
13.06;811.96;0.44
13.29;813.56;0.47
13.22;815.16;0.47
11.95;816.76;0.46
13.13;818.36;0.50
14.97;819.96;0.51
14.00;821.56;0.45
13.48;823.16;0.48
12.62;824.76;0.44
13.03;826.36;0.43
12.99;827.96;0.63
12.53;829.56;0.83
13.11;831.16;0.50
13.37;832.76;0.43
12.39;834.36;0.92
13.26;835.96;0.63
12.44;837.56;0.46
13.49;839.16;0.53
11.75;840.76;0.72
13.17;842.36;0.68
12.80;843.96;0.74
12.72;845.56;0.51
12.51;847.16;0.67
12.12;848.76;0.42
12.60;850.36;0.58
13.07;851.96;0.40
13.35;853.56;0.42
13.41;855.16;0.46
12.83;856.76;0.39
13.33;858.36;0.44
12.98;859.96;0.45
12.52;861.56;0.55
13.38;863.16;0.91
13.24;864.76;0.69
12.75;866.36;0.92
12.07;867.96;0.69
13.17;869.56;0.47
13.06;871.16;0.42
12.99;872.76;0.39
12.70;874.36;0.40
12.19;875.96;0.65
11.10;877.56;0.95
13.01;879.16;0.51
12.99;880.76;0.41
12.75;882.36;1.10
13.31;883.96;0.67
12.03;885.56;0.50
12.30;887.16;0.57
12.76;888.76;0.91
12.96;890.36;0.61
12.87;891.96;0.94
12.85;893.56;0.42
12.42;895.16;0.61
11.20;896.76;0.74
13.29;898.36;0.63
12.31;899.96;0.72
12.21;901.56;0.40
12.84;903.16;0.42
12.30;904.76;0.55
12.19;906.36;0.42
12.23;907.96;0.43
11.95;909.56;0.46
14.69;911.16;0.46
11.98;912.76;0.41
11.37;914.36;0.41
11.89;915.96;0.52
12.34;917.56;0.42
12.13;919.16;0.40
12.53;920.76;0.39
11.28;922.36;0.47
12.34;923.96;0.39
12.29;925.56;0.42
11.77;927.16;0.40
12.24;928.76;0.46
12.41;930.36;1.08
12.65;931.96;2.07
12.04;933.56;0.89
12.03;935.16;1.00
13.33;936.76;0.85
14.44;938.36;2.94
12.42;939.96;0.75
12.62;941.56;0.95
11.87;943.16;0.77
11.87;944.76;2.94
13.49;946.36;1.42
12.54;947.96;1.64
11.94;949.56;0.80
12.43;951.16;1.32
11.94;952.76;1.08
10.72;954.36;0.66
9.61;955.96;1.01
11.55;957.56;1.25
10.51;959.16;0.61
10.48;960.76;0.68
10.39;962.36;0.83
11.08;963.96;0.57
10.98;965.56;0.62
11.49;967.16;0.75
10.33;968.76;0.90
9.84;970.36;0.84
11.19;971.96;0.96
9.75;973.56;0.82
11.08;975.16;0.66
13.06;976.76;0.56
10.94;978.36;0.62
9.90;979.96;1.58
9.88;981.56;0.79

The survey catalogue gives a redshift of 0.55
